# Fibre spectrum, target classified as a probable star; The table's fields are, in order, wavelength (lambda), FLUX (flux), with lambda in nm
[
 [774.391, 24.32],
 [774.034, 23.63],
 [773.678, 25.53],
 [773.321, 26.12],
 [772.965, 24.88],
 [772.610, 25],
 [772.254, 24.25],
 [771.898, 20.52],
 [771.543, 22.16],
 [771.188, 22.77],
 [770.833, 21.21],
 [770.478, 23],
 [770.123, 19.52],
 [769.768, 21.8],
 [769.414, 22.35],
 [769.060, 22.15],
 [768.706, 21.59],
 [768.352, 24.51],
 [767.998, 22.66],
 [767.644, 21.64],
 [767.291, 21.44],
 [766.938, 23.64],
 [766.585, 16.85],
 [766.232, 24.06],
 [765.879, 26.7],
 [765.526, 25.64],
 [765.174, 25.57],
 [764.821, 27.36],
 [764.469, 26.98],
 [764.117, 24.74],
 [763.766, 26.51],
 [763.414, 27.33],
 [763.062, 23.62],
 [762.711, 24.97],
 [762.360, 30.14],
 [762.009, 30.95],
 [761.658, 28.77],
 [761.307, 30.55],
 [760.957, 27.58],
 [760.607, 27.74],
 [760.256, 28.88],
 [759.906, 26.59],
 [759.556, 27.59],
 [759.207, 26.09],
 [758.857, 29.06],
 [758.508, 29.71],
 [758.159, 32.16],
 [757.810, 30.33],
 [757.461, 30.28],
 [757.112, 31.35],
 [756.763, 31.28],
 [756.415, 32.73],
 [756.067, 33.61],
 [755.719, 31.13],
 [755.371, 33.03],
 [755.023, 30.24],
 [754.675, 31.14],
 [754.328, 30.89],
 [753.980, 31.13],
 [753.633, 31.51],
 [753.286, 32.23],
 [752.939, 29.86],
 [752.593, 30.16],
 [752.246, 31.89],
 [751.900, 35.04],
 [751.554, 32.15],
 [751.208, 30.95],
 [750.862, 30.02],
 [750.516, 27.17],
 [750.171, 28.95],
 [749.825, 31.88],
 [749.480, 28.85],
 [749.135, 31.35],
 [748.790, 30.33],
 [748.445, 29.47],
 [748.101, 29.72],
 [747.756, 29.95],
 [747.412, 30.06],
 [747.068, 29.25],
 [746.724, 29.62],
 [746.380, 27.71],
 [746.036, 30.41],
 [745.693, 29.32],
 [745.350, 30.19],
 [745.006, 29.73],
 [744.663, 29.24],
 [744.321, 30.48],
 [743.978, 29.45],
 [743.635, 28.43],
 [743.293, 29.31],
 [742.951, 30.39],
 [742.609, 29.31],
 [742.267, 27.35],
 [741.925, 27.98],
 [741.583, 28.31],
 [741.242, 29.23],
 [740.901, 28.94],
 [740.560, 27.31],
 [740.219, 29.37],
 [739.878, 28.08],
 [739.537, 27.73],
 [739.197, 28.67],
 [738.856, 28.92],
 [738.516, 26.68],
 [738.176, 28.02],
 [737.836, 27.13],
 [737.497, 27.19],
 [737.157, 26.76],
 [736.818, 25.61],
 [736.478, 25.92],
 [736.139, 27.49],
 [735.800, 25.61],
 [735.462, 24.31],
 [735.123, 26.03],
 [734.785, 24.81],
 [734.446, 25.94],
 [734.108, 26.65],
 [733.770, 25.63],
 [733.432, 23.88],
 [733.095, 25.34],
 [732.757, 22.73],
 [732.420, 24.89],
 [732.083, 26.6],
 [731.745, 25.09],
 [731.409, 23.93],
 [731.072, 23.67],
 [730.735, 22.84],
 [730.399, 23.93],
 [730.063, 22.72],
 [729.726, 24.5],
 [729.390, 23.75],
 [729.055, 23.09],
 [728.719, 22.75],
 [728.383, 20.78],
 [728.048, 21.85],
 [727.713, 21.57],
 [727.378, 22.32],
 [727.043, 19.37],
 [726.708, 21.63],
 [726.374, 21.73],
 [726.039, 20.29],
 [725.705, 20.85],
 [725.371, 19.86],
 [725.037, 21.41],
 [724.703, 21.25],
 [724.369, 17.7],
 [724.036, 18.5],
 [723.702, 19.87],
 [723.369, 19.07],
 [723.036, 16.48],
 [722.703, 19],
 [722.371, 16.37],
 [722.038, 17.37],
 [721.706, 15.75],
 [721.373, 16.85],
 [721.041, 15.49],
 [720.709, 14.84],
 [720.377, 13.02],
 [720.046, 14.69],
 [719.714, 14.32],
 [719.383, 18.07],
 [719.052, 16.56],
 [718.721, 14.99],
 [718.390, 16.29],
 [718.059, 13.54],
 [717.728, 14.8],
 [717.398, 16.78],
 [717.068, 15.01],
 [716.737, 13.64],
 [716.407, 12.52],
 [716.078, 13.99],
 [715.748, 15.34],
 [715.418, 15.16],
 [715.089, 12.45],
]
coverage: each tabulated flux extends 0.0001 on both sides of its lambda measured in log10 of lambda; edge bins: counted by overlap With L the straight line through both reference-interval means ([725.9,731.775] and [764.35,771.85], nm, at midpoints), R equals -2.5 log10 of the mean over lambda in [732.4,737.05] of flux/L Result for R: -0.128 mag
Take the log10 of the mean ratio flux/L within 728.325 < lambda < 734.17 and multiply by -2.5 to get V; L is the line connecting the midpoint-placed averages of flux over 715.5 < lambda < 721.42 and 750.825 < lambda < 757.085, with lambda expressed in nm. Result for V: -0.15 mag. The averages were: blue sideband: 15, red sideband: 31.6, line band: 24.1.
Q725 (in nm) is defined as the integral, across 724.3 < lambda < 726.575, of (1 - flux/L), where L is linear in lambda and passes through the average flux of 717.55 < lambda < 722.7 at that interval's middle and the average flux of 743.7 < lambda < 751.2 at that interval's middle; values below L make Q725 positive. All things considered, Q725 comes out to -0.27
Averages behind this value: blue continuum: 15.6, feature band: 20.6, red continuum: 29.7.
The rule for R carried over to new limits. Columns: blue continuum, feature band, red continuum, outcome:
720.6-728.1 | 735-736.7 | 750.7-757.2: -0.08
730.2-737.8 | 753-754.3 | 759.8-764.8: -0.17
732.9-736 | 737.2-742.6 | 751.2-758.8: -0.04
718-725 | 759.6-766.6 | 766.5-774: -0.23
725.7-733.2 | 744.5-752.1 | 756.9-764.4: -0.15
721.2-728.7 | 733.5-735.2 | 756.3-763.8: -0.16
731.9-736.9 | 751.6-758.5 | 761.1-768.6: -0.23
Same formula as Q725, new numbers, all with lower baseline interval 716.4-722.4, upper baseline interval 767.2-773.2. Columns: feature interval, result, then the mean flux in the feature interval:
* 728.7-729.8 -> -0.45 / 23.6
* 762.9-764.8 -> -0.38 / 26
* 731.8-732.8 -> -0.46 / 25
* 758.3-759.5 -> -0.43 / 28.3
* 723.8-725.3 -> -0.34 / 19.7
